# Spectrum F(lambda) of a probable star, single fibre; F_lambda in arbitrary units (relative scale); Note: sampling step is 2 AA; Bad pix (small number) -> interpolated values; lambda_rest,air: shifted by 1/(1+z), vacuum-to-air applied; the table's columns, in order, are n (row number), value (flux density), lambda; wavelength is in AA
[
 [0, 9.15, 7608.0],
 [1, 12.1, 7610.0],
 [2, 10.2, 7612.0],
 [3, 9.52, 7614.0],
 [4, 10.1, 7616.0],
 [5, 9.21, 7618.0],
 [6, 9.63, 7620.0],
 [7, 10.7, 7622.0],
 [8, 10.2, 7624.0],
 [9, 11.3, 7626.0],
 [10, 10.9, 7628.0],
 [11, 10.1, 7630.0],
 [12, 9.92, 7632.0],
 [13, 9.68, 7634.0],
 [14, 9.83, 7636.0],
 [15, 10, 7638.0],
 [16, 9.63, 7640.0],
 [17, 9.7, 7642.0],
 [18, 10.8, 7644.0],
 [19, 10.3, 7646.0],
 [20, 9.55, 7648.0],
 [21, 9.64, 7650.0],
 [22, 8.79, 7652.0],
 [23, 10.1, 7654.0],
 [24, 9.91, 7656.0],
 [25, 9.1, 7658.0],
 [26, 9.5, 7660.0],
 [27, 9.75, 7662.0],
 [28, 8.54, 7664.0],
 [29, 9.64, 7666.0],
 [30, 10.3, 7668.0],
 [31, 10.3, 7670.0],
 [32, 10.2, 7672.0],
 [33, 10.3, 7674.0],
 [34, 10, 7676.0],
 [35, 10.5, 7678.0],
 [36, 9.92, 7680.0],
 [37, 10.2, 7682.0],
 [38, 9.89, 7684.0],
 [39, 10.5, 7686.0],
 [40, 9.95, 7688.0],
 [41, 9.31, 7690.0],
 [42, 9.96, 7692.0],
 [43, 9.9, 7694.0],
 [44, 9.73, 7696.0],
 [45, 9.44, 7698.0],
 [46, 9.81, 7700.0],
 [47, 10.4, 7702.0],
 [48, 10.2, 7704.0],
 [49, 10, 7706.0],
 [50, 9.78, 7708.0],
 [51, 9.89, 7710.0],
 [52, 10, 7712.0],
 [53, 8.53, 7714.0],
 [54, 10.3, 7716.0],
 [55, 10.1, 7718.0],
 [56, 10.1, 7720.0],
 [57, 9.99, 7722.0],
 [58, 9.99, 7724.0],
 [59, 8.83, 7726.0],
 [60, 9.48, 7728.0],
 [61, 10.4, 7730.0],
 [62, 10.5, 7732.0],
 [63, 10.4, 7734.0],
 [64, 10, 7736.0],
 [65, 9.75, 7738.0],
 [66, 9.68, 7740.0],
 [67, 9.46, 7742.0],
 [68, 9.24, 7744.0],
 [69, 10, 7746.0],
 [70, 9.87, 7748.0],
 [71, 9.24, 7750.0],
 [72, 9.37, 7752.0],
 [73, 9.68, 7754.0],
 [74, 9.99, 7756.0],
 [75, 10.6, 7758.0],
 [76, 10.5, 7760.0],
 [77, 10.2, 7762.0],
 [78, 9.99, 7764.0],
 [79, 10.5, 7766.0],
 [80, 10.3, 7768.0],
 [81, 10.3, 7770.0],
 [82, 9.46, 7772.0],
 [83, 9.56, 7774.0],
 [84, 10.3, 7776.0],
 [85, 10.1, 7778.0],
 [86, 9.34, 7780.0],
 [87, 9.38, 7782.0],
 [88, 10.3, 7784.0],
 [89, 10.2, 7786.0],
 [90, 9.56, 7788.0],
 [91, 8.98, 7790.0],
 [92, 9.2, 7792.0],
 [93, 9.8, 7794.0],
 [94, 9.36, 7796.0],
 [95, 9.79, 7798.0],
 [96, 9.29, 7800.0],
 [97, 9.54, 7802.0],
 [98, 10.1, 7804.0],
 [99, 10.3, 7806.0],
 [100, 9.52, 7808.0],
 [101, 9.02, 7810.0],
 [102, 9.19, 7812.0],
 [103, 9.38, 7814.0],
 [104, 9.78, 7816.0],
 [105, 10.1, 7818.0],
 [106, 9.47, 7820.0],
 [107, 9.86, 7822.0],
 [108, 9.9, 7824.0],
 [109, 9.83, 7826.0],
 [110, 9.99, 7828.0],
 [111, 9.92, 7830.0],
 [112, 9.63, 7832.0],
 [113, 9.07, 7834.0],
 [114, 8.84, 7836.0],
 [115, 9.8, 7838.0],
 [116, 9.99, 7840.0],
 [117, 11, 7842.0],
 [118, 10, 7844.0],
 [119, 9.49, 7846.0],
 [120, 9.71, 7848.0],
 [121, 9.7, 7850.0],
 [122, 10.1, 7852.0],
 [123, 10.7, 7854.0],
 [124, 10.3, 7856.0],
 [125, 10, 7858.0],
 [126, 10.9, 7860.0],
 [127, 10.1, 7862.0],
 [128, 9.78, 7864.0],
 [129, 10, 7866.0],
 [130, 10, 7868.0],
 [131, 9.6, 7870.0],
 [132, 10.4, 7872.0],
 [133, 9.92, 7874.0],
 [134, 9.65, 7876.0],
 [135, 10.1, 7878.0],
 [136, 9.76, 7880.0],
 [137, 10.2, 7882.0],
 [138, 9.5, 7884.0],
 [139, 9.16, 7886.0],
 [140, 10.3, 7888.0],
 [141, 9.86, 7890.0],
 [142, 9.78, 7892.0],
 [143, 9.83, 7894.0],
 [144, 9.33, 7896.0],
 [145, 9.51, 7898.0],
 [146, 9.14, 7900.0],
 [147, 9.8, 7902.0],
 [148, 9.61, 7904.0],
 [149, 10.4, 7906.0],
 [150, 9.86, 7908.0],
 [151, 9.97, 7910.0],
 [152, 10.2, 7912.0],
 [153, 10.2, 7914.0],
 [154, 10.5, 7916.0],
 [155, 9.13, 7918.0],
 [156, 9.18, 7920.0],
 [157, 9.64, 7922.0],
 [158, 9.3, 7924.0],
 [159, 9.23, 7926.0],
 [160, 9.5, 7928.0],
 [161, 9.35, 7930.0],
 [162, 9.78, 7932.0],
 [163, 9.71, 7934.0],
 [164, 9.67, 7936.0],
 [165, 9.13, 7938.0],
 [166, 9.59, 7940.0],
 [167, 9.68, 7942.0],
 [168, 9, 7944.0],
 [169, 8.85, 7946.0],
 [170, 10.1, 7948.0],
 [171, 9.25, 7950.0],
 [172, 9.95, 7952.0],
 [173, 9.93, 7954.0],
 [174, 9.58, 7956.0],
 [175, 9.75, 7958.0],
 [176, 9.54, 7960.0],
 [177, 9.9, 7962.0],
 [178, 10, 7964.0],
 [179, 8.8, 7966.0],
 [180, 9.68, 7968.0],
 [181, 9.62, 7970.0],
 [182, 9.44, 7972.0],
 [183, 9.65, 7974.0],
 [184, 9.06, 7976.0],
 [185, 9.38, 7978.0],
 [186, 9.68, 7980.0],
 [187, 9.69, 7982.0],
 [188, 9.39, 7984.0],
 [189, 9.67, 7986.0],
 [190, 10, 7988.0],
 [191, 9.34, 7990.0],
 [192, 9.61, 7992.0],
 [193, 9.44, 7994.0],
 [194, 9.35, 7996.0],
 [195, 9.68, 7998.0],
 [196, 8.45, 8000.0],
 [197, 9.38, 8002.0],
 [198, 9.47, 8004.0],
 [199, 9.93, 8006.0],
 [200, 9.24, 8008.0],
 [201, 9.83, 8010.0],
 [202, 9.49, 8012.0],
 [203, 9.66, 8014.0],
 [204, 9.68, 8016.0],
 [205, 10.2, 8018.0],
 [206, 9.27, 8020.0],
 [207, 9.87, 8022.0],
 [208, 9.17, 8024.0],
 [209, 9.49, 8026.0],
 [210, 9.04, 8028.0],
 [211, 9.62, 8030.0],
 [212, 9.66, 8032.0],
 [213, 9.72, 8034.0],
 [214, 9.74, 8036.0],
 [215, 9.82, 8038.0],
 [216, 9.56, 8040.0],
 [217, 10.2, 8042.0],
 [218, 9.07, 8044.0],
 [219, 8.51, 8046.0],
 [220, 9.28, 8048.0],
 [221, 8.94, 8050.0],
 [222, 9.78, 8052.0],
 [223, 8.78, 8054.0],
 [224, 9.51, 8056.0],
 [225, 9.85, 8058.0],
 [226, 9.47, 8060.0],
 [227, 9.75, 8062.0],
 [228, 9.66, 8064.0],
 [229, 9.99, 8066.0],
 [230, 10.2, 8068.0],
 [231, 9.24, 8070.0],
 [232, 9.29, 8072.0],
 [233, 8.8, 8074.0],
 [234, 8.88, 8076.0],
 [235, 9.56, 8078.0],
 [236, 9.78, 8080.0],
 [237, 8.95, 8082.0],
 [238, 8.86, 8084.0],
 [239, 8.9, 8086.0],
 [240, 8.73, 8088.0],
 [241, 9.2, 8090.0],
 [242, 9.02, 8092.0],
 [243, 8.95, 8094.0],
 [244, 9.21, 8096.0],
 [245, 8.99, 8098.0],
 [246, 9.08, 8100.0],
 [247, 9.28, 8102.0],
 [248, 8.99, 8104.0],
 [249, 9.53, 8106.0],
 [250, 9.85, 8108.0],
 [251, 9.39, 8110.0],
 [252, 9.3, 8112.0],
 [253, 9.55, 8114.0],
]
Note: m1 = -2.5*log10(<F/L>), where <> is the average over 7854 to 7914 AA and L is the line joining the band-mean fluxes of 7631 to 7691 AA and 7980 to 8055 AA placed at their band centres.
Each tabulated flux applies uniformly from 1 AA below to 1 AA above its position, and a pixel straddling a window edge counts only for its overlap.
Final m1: -0.03 mag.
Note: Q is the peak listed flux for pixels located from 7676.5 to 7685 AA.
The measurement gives 10.5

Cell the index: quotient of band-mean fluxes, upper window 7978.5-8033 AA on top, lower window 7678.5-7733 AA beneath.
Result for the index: 1.0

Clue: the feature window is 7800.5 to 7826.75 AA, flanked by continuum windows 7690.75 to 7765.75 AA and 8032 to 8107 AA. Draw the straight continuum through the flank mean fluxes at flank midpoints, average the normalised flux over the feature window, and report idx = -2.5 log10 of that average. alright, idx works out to 0.01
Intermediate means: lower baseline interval 9.88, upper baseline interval 9.33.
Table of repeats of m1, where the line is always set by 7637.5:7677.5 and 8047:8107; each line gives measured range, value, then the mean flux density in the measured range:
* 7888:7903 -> -0.02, 9.65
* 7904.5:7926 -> -0.04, 9.8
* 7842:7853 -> -0.04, 9.91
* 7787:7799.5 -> 0.02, 9.44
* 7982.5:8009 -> -0.01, 9.46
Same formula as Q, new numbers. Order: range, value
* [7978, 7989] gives 10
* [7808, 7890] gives 11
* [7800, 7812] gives 10.3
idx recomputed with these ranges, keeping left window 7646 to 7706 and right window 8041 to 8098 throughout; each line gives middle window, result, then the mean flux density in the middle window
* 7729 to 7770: -0.027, 9.99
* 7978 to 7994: -0.021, 9.6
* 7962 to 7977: -0.007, 9.49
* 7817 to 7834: -0.017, 9.79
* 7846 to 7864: -0.058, 10.1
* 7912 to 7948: -0.005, 9.53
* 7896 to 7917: -0.041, 9.89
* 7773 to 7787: -0.020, 9.88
